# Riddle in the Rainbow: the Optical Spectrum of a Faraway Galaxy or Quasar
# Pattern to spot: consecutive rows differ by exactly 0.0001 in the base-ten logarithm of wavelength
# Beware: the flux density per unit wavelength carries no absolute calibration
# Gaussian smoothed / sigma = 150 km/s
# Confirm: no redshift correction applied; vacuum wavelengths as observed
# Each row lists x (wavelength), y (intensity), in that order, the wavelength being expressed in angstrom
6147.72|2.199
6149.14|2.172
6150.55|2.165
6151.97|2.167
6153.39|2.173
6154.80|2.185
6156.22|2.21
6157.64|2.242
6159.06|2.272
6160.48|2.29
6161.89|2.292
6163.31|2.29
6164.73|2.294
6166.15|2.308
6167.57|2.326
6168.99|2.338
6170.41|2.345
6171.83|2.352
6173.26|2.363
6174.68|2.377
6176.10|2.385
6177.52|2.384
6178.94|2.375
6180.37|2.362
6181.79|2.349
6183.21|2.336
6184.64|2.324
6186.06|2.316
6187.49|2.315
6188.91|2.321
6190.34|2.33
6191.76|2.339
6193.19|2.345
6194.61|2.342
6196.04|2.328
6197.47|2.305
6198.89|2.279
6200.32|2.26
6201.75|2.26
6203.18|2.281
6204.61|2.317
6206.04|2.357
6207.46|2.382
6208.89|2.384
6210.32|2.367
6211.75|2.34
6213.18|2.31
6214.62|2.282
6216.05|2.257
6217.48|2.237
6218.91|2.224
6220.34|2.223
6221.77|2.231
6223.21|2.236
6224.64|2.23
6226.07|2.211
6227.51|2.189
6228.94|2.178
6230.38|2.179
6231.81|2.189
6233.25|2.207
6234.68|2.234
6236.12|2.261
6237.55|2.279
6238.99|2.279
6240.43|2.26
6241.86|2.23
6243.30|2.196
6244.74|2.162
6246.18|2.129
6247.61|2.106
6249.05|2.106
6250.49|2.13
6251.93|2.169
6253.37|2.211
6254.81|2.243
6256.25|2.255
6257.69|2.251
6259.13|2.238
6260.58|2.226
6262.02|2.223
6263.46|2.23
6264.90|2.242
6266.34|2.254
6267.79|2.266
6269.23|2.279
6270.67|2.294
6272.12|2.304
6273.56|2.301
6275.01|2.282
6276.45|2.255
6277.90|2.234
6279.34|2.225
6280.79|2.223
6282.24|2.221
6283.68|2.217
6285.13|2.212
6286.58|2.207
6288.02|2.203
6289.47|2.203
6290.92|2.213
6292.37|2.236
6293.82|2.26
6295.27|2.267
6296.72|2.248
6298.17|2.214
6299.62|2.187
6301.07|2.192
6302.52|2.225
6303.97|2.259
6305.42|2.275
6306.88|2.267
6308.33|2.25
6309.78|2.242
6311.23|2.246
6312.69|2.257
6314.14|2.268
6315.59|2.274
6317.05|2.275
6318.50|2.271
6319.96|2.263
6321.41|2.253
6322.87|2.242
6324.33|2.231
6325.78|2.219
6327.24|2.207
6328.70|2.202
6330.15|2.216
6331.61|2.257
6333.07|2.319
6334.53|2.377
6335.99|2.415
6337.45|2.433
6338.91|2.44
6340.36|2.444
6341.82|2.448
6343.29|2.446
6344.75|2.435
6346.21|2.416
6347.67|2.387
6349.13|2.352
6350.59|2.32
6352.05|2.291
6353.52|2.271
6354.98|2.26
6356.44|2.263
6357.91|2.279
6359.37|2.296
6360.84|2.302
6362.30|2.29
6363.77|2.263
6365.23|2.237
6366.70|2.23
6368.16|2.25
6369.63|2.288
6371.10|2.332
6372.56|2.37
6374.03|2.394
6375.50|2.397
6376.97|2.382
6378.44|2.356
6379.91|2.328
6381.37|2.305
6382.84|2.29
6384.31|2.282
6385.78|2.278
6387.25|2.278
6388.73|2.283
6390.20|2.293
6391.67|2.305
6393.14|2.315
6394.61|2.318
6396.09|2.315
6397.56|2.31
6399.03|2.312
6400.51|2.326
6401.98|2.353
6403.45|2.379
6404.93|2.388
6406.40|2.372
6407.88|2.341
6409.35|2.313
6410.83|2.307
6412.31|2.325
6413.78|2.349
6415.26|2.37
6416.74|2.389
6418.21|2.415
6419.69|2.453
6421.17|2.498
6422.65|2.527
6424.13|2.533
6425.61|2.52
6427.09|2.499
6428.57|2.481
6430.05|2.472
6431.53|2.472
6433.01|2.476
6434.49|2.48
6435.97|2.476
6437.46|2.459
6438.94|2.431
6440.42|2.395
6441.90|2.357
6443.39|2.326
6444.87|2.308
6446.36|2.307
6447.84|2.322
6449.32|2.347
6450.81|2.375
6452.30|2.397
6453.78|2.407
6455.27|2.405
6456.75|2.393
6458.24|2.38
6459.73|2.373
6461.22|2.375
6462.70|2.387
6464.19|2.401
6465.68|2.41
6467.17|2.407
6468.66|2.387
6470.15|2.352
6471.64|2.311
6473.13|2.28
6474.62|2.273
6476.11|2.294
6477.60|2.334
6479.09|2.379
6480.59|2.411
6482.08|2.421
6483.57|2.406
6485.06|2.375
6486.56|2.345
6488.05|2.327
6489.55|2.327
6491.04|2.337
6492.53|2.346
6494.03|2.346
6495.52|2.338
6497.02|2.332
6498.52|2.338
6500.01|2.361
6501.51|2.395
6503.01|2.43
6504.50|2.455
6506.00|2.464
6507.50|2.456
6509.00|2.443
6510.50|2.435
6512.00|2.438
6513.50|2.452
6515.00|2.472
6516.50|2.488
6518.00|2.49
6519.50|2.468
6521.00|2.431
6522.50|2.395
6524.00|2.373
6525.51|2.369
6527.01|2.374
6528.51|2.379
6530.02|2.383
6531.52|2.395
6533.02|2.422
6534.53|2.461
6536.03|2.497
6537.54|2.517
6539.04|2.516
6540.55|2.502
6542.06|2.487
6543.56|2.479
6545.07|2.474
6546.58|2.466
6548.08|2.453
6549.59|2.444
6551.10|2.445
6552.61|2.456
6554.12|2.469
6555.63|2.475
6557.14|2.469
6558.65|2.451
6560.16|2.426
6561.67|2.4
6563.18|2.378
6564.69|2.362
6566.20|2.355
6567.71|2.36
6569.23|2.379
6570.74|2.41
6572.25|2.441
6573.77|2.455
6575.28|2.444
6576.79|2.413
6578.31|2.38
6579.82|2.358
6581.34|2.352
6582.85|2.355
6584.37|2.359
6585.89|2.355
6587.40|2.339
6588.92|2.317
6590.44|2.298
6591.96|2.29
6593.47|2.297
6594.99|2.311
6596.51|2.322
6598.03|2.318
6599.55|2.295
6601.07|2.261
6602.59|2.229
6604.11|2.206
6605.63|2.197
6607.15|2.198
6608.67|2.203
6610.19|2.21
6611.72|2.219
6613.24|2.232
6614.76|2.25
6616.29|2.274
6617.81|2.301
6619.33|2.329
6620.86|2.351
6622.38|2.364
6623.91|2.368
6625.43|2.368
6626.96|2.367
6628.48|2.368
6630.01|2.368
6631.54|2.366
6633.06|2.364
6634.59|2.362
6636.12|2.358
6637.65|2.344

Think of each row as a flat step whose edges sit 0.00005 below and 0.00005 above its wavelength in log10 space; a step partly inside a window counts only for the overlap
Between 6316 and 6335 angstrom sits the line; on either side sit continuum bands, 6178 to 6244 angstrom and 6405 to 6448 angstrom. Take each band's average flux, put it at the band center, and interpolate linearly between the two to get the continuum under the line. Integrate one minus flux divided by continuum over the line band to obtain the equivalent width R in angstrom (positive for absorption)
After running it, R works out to 0.8 angstrom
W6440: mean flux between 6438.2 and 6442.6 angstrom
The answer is 2.4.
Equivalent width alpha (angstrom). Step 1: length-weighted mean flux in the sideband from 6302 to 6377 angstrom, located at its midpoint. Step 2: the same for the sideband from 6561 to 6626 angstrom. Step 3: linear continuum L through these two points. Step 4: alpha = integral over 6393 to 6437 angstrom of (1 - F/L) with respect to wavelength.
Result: -1.81 angstrom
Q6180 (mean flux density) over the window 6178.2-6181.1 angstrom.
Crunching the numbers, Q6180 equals 2.37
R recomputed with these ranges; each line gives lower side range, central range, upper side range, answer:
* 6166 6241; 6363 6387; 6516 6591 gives 0.5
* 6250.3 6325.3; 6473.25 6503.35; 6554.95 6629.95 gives -0.6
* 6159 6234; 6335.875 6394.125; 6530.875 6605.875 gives 0.3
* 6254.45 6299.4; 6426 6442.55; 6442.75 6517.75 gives -0.8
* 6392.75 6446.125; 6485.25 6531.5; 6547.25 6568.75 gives 0.3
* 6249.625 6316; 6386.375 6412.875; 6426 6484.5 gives 0.2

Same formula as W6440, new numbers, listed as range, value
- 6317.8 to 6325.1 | 2.25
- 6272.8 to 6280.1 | 2.26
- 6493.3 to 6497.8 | 2.34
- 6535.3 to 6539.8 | 2.51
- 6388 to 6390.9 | 2.29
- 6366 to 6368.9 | 2.24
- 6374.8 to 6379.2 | 2.38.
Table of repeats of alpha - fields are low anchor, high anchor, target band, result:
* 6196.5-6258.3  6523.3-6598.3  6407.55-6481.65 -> -1.4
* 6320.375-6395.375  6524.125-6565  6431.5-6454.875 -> -0.2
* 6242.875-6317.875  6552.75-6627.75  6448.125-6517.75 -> -2.5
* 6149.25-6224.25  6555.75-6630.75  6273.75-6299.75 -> 0.9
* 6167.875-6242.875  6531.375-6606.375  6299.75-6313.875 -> 0.5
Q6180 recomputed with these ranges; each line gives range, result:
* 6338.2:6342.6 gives 2.44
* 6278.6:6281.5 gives 2.23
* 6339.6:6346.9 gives 2.44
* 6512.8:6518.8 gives 2.48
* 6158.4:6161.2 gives 2.29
